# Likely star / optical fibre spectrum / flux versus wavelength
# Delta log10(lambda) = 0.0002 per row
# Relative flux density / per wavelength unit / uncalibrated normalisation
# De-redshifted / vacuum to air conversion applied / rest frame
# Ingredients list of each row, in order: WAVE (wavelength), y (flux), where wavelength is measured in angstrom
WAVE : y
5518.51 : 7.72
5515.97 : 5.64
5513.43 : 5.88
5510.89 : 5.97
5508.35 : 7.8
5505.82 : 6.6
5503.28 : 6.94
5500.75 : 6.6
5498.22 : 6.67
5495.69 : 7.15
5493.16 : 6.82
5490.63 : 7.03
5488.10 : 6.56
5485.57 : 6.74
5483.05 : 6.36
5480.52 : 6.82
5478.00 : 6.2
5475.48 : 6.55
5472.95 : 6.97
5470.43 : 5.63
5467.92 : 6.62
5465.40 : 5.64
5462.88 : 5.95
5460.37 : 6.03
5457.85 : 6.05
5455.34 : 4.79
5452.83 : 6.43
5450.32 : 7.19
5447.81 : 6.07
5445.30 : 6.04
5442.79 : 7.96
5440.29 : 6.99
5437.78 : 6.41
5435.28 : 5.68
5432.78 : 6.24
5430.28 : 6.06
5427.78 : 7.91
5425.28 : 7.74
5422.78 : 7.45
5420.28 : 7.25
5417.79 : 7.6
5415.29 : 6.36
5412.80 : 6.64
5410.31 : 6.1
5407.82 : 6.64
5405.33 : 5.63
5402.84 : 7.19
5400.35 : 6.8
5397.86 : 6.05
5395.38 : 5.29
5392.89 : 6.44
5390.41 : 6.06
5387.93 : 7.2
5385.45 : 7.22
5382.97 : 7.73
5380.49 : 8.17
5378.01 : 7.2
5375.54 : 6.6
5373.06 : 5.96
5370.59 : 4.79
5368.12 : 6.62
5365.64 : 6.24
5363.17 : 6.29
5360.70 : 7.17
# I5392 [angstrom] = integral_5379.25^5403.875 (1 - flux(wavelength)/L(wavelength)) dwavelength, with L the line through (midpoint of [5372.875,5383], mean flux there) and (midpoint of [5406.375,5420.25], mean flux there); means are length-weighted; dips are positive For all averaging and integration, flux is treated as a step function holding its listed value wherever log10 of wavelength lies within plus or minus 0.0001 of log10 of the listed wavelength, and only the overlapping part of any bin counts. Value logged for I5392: 0.7 angstrom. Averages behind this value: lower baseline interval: 7.18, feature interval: 6.81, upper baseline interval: 6.71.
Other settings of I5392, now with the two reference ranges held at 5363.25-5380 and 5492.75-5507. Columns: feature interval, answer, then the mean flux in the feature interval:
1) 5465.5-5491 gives 0.9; 6.49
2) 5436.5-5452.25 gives -0.4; 6.76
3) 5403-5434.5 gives -1.5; 6.8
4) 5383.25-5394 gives -0.7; 6.83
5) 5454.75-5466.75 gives 1.6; 5.75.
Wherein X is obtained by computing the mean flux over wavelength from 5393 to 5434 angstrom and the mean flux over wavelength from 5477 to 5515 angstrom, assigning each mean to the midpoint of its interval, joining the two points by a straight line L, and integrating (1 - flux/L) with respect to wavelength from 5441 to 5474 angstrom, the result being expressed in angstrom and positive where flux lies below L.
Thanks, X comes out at 2.0 angstrom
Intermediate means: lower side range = 6.68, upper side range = 6.67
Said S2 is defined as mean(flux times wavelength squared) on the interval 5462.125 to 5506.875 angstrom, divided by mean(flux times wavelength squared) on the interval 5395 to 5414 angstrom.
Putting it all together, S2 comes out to 1.07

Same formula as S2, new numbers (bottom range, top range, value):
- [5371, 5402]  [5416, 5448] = 1.05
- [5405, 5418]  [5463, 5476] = 0.98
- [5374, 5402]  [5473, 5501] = 1.02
